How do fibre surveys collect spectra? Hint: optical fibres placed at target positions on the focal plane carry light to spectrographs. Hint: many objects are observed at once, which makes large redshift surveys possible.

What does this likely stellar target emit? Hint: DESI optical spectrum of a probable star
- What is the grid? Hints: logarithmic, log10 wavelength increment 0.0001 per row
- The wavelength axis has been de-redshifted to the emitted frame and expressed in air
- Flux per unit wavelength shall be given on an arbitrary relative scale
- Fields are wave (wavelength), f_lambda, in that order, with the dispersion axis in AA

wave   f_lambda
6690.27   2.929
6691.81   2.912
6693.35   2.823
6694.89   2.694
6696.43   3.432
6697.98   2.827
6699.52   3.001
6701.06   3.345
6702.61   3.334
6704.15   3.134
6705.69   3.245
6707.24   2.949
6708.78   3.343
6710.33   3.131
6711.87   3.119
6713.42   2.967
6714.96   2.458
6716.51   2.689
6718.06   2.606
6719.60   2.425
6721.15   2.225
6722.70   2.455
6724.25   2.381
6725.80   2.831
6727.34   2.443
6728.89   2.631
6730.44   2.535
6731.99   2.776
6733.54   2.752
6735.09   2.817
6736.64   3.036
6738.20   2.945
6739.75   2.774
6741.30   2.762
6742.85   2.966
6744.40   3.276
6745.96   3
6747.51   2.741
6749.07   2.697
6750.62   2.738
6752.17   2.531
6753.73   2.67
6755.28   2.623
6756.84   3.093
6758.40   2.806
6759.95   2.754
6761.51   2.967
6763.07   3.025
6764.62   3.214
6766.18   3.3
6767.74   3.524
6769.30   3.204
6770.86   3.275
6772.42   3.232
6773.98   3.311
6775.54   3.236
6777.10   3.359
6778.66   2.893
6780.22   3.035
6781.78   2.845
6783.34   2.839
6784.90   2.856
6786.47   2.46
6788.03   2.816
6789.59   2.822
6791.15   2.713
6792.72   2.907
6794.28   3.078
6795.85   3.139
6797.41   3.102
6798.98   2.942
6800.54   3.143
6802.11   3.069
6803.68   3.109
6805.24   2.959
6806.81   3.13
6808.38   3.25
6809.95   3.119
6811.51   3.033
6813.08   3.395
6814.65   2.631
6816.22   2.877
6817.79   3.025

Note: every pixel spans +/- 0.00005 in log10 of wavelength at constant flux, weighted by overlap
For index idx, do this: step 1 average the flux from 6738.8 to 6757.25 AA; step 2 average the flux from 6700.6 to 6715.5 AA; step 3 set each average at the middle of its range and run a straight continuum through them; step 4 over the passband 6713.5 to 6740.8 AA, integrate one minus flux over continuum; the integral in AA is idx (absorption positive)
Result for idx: 2.96 AA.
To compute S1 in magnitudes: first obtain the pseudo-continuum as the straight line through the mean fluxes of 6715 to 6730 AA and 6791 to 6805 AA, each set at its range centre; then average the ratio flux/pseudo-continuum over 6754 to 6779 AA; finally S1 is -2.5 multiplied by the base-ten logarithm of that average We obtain -0.11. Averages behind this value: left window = 2.52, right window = 3.03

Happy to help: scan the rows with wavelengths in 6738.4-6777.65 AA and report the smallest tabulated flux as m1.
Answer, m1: 2.531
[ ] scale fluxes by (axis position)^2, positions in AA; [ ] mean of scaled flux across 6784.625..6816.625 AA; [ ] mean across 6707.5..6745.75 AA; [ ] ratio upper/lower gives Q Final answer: 1.1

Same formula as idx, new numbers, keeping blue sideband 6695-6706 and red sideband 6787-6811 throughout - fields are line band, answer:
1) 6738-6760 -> 1.9 AA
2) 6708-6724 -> 2.1 AA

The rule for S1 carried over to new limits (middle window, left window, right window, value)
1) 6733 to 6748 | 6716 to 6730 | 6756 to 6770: -0.05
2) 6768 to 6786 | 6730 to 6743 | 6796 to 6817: -0.05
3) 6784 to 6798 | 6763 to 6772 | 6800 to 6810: 0.11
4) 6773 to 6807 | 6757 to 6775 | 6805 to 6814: 0.06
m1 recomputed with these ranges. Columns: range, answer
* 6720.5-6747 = 2.225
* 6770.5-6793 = 2.46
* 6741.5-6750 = 2.697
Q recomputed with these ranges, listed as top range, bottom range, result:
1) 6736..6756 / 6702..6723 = 1.00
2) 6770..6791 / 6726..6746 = 1.08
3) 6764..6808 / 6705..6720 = 1.08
